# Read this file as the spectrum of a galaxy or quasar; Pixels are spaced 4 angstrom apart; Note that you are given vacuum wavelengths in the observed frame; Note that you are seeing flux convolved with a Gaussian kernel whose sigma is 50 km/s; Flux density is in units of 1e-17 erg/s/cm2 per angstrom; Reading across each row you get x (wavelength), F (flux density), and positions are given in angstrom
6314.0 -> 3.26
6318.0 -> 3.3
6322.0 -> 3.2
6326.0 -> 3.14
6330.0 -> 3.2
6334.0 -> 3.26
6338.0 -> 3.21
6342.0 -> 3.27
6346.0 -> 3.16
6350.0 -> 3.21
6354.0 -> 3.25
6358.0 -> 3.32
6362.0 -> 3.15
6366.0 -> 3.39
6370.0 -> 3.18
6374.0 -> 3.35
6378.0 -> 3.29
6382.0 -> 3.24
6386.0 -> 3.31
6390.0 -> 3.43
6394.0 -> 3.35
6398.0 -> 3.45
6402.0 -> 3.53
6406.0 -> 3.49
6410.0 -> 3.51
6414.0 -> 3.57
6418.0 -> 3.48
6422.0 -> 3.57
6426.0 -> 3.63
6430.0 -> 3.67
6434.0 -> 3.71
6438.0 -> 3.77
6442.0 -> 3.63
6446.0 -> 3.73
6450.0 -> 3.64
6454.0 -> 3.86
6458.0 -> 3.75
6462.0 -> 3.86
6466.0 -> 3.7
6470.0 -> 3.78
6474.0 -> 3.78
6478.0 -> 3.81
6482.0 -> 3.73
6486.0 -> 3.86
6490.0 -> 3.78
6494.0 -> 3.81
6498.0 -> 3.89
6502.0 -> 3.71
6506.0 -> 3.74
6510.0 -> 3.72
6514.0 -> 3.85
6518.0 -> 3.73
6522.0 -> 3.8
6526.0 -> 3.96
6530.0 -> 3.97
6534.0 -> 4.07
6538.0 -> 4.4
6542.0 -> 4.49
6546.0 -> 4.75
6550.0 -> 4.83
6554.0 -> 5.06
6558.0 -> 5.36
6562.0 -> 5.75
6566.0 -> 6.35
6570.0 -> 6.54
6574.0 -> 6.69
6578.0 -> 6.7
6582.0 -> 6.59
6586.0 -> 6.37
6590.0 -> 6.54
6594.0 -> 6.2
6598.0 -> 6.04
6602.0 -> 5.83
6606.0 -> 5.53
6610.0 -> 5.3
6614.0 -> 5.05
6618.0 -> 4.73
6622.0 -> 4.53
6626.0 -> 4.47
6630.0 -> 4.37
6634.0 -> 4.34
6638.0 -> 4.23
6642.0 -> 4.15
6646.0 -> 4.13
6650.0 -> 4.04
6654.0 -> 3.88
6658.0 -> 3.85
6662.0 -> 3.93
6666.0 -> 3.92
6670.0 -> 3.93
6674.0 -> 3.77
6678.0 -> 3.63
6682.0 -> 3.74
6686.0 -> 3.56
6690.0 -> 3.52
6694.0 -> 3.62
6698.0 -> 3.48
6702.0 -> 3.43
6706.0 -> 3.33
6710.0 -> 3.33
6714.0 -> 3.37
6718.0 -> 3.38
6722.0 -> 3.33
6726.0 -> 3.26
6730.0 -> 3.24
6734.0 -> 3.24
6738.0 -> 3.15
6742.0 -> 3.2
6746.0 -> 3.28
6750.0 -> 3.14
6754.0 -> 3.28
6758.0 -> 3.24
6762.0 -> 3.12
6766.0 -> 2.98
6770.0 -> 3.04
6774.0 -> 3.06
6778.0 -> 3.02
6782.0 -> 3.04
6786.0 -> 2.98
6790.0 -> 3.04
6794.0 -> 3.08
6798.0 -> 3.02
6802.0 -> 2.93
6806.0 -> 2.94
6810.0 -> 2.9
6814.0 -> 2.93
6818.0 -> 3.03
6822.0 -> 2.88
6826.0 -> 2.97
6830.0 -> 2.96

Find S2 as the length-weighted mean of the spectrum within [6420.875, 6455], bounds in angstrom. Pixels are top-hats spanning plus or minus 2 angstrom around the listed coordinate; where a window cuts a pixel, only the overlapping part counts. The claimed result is 3.69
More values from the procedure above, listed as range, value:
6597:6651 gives 4.76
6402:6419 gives 3.52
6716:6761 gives 3.25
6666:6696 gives 3.7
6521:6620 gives 5.41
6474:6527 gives 3.8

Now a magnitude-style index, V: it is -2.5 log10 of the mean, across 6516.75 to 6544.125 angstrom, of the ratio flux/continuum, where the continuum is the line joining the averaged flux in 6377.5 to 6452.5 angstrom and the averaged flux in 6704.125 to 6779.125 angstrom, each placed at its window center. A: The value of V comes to -0.19 mag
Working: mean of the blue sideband 3.53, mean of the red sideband 3.21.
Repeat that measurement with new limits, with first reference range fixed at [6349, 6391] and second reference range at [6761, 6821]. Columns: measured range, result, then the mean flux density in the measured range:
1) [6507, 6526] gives -0.19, 3.79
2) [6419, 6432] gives -0.12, 3.61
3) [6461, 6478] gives -0.18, 3.78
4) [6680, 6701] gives -0.17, 3.58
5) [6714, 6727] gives -0.10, 3.34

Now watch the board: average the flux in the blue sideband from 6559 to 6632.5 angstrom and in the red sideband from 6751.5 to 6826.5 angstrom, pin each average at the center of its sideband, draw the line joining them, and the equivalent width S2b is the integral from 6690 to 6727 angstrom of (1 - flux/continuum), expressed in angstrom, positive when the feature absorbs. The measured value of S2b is 6.7 angstrom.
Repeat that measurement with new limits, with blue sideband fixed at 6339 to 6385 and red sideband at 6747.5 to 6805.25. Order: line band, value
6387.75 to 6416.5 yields -2.1 angstrom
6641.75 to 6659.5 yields -5.0 angstrom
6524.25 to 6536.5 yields -3.2 angstrom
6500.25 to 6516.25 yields -2.8 angstrom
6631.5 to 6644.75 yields -4.7 angstrom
